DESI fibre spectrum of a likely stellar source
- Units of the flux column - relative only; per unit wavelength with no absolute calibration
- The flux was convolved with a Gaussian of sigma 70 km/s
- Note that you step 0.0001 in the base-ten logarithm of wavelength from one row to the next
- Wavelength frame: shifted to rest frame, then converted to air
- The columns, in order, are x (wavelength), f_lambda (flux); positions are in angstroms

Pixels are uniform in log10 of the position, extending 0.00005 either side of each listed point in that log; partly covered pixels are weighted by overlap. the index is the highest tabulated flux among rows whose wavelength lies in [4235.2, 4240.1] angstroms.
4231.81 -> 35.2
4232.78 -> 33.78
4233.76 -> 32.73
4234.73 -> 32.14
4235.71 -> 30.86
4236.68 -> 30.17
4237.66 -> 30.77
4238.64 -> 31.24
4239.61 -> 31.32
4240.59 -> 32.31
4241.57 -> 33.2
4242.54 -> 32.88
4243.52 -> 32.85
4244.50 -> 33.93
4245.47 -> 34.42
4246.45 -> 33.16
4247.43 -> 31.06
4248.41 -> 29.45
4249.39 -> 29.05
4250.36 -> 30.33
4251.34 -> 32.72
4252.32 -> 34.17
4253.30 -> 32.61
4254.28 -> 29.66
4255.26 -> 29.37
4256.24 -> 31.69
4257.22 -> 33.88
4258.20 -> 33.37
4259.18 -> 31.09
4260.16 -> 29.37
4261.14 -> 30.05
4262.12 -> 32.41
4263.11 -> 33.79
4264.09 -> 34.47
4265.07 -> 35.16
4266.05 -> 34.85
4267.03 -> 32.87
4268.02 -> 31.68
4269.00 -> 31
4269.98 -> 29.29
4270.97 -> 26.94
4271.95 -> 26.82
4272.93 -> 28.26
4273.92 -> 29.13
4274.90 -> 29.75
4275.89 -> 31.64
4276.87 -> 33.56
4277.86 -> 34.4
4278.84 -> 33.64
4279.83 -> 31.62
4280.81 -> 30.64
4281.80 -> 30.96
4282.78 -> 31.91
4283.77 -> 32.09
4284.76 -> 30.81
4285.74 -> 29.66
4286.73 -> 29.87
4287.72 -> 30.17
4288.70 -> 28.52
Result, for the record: 31.32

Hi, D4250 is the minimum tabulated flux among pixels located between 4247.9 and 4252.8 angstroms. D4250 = 29.05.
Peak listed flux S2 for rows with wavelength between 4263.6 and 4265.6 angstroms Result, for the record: 35.16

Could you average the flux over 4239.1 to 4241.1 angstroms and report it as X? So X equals 31.8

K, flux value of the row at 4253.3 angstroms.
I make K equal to 32.61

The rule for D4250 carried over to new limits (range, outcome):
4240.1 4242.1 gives 32.31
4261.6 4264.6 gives 32.41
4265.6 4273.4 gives 26.82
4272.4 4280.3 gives 28.26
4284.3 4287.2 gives 29.66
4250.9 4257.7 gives 29.37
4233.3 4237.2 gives 30.17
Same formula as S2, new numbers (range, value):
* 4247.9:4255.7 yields 34.17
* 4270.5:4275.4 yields 29.75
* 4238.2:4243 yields 33.2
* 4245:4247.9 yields 34.42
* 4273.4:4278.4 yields 34.4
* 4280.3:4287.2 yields 32.09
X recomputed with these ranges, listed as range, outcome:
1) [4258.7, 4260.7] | 30.2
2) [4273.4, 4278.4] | 31.7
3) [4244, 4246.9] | 33.9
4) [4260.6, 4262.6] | 31.2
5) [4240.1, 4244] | 32.8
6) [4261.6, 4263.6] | 32.9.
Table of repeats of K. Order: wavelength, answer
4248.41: 29.45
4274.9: 29.75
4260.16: 29.37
